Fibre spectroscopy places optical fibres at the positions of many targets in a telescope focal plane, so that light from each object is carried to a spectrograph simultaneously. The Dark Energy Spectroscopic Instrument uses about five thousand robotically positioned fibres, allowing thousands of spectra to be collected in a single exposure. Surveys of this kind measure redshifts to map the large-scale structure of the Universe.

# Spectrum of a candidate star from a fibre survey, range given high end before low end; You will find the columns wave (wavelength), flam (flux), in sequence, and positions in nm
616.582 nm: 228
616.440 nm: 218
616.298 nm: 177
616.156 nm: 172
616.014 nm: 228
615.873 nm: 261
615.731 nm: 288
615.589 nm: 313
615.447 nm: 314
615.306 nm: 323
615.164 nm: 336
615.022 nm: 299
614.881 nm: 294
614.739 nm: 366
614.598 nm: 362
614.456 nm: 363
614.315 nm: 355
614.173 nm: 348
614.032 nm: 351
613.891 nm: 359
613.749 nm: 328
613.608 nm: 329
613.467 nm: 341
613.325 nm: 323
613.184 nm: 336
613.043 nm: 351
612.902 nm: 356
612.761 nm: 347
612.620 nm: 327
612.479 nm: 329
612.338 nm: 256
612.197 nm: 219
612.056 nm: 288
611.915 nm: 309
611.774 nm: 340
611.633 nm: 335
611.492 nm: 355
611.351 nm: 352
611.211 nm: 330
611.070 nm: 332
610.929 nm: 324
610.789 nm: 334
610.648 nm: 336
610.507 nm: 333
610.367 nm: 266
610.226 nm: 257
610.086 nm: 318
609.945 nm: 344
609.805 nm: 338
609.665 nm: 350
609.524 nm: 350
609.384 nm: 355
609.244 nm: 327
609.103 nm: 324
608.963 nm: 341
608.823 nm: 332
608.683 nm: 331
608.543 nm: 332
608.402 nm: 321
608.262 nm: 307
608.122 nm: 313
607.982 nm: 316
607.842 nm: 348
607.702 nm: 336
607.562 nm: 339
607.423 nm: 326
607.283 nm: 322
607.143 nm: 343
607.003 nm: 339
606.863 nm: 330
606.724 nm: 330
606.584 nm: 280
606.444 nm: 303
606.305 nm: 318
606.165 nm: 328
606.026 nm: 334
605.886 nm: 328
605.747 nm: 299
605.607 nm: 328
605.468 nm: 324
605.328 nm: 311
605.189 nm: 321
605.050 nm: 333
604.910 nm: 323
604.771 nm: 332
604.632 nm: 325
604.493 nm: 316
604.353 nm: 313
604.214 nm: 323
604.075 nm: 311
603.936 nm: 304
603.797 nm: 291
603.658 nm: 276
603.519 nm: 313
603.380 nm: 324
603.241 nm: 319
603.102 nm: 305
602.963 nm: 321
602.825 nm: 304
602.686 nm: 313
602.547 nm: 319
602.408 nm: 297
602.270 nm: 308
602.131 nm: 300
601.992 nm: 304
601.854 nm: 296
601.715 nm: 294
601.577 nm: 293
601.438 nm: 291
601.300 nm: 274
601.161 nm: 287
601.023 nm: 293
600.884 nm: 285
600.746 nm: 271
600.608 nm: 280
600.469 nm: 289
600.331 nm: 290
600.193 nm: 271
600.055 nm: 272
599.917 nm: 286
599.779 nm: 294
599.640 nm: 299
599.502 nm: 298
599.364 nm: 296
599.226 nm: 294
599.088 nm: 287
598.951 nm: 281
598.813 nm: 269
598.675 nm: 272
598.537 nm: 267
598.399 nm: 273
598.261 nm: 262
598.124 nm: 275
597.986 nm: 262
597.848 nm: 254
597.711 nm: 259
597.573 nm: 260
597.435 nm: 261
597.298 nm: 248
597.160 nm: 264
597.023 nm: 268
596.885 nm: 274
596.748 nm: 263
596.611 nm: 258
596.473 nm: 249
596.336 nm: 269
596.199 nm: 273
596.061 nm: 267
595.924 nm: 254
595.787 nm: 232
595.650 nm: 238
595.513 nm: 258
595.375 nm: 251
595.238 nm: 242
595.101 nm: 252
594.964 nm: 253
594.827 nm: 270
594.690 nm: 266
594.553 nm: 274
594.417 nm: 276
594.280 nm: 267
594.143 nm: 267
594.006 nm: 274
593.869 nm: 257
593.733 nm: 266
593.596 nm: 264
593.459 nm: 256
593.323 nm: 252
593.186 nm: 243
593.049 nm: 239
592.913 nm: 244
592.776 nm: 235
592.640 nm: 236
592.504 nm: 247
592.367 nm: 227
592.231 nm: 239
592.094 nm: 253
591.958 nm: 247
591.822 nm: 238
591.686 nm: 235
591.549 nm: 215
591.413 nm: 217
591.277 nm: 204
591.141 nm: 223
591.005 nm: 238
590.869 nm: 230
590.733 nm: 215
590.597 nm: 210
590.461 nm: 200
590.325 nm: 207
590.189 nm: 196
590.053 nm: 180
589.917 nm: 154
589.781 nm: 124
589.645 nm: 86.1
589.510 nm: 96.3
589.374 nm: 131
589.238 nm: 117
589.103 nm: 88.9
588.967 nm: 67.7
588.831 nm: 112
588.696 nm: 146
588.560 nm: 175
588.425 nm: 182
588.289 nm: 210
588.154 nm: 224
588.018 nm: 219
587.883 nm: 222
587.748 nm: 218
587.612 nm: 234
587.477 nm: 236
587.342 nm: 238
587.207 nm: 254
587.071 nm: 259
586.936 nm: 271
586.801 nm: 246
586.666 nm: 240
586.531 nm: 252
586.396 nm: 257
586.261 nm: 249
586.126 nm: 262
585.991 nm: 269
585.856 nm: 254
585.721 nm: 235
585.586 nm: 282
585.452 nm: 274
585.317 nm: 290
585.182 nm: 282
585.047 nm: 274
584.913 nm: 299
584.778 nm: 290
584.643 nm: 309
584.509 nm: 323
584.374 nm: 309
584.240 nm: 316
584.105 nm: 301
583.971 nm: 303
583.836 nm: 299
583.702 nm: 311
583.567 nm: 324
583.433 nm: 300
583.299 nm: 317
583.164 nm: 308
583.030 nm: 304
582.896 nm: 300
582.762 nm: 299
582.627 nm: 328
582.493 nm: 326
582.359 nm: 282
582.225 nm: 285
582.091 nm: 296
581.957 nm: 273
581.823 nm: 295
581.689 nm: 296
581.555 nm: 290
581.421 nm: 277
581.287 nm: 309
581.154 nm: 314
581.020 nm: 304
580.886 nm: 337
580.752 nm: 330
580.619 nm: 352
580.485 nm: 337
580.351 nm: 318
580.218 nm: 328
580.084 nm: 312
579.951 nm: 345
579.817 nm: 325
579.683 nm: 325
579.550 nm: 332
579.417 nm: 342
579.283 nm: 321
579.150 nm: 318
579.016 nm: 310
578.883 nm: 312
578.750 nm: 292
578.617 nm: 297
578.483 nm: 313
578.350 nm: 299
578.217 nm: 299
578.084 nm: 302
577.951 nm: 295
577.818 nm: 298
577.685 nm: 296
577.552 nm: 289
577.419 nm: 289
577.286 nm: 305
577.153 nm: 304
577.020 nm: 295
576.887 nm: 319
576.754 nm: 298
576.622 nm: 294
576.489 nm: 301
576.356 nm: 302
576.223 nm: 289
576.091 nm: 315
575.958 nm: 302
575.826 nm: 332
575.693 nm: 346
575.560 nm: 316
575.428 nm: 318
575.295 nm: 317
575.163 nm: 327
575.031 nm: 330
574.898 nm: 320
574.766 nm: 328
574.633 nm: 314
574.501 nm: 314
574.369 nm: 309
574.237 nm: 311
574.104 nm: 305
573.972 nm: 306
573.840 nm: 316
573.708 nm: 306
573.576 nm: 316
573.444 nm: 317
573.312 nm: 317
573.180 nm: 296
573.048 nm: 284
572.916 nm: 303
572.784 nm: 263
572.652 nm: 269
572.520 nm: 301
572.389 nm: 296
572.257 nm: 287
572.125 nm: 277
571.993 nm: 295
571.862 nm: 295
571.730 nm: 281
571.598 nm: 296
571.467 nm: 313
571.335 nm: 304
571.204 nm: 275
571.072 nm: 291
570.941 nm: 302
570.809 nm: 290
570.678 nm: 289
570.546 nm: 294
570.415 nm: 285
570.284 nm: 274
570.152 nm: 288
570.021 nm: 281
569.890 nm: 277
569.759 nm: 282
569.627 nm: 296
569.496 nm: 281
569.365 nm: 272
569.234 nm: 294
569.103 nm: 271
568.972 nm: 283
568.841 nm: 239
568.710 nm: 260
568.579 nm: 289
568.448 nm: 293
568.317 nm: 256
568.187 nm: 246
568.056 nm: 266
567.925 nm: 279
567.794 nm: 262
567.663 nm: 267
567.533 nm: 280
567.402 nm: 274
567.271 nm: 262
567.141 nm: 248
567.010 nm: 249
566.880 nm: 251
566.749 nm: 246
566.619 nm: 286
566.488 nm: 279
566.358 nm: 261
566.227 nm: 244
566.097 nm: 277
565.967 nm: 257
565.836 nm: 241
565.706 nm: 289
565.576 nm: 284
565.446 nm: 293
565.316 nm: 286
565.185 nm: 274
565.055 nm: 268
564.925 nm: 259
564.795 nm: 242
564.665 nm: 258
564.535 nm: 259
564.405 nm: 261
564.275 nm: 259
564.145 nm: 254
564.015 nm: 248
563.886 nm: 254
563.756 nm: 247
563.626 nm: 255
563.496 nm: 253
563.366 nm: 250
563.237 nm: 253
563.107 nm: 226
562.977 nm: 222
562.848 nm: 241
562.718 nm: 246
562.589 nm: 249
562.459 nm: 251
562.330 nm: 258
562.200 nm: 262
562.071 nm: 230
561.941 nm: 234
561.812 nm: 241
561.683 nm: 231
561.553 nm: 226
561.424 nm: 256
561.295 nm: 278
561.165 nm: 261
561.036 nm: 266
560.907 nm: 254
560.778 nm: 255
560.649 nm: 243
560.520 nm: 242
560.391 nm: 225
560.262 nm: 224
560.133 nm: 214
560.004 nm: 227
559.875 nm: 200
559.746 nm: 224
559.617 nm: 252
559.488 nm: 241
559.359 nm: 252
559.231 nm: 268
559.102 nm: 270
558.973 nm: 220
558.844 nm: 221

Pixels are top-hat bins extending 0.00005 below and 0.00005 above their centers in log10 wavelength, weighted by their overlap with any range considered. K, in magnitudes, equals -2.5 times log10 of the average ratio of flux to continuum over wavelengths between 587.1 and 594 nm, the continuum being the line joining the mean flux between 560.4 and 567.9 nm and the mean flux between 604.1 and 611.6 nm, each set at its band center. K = 0.40 mag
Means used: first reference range 256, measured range 206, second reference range 326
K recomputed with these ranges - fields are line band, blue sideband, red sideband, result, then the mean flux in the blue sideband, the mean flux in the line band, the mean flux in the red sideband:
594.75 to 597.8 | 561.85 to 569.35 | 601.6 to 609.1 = 0.183 mag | 260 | 257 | 318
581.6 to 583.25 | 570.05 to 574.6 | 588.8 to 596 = -0.165 mag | 296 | 299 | 219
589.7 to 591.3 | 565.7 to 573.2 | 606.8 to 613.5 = 0.464 mag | 277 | 197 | 326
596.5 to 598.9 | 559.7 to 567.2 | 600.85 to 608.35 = 0.150 mag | 251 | 264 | 313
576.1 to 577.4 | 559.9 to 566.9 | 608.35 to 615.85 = -0.106 mag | 253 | 301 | 327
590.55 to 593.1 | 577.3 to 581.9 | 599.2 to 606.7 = 0.309 mag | 312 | 231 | 304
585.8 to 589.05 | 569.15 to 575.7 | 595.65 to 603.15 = 0.294 mag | 299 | 220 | 280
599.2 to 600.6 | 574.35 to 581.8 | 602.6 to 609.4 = 0.110 mag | 312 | 288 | 321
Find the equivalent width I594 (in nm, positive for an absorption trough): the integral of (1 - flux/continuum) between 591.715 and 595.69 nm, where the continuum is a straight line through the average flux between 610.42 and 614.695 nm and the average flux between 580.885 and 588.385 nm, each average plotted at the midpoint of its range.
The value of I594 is 0.58 nm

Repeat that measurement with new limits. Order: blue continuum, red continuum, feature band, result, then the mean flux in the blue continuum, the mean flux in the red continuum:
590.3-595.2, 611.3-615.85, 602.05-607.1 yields -0.43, 243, 327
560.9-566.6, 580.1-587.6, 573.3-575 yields -0.25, 256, 291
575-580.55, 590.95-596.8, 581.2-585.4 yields -0.15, 312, 250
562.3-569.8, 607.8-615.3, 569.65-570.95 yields -0.08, 263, 328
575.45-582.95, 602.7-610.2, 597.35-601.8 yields 0.56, 309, 323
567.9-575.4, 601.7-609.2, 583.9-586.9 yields 0.25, 293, 318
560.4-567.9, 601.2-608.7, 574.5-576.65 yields -0.34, 256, 315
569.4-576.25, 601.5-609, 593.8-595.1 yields 0.19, 301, 317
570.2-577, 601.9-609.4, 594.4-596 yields 0.30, 303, 319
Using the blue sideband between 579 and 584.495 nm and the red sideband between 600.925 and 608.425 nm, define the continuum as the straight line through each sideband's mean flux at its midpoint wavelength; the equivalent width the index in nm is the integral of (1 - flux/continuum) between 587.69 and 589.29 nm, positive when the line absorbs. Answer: 0.75 nm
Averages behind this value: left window 312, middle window 165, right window 314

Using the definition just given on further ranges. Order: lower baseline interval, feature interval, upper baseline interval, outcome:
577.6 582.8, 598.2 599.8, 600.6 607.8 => 0.15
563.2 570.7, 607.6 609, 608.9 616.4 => -0.06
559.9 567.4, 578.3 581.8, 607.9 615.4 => -0.48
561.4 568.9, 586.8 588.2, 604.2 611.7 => 0.26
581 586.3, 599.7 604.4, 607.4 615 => 0.30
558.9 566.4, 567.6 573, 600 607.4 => -0.44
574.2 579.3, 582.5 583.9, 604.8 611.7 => 0.01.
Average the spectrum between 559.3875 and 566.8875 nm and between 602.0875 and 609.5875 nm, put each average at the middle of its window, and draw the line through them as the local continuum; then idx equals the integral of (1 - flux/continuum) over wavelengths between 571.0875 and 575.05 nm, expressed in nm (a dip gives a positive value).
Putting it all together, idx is -0.50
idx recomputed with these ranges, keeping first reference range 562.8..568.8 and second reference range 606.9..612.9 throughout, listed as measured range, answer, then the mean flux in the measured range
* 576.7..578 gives -0.10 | 299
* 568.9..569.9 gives -0.06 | 282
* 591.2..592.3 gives 0.25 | 231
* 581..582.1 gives -0.04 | 295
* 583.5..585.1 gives -0.10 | 305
